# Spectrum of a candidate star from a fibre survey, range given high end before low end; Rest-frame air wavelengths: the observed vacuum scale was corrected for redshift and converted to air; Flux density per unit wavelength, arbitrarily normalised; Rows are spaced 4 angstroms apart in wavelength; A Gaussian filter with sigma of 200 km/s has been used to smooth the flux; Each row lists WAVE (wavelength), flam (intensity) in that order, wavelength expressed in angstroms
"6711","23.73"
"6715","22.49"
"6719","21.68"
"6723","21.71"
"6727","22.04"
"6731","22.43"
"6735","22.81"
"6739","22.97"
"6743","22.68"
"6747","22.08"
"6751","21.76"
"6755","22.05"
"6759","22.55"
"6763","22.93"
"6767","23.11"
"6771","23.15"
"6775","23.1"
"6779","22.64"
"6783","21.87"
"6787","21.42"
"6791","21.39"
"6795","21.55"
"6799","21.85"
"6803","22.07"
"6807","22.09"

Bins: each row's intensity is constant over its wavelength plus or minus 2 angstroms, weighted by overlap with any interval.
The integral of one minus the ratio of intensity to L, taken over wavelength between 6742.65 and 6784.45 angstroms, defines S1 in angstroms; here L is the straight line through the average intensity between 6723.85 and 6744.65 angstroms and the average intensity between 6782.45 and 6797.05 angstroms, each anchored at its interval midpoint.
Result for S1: -1.0 angstroms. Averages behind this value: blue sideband 22.5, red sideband 21.5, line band 22.5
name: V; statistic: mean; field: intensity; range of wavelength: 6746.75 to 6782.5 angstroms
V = 22.6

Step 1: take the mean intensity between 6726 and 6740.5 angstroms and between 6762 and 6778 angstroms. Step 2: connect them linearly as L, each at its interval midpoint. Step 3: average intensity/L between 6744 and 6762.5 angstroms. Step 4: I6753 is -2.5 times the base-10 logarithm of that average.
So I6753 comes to 0.03 mag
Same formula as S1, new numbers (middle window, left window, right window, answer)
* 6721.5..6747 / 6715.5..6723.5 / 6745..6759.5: -0.6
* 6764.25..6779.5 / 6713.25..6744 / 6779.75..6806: -0.8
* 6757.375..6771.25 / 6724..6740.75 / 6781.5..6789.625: -0.6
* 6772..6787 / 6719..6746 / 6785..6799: -0.5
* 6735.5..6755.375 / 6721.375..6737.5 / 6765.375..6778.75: 0.2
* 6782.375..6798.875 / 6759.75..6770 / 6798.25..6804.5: 0.5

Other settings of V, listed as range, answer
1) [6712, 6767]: 22.4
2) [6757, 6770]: 22.9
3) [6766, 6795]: 22.3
